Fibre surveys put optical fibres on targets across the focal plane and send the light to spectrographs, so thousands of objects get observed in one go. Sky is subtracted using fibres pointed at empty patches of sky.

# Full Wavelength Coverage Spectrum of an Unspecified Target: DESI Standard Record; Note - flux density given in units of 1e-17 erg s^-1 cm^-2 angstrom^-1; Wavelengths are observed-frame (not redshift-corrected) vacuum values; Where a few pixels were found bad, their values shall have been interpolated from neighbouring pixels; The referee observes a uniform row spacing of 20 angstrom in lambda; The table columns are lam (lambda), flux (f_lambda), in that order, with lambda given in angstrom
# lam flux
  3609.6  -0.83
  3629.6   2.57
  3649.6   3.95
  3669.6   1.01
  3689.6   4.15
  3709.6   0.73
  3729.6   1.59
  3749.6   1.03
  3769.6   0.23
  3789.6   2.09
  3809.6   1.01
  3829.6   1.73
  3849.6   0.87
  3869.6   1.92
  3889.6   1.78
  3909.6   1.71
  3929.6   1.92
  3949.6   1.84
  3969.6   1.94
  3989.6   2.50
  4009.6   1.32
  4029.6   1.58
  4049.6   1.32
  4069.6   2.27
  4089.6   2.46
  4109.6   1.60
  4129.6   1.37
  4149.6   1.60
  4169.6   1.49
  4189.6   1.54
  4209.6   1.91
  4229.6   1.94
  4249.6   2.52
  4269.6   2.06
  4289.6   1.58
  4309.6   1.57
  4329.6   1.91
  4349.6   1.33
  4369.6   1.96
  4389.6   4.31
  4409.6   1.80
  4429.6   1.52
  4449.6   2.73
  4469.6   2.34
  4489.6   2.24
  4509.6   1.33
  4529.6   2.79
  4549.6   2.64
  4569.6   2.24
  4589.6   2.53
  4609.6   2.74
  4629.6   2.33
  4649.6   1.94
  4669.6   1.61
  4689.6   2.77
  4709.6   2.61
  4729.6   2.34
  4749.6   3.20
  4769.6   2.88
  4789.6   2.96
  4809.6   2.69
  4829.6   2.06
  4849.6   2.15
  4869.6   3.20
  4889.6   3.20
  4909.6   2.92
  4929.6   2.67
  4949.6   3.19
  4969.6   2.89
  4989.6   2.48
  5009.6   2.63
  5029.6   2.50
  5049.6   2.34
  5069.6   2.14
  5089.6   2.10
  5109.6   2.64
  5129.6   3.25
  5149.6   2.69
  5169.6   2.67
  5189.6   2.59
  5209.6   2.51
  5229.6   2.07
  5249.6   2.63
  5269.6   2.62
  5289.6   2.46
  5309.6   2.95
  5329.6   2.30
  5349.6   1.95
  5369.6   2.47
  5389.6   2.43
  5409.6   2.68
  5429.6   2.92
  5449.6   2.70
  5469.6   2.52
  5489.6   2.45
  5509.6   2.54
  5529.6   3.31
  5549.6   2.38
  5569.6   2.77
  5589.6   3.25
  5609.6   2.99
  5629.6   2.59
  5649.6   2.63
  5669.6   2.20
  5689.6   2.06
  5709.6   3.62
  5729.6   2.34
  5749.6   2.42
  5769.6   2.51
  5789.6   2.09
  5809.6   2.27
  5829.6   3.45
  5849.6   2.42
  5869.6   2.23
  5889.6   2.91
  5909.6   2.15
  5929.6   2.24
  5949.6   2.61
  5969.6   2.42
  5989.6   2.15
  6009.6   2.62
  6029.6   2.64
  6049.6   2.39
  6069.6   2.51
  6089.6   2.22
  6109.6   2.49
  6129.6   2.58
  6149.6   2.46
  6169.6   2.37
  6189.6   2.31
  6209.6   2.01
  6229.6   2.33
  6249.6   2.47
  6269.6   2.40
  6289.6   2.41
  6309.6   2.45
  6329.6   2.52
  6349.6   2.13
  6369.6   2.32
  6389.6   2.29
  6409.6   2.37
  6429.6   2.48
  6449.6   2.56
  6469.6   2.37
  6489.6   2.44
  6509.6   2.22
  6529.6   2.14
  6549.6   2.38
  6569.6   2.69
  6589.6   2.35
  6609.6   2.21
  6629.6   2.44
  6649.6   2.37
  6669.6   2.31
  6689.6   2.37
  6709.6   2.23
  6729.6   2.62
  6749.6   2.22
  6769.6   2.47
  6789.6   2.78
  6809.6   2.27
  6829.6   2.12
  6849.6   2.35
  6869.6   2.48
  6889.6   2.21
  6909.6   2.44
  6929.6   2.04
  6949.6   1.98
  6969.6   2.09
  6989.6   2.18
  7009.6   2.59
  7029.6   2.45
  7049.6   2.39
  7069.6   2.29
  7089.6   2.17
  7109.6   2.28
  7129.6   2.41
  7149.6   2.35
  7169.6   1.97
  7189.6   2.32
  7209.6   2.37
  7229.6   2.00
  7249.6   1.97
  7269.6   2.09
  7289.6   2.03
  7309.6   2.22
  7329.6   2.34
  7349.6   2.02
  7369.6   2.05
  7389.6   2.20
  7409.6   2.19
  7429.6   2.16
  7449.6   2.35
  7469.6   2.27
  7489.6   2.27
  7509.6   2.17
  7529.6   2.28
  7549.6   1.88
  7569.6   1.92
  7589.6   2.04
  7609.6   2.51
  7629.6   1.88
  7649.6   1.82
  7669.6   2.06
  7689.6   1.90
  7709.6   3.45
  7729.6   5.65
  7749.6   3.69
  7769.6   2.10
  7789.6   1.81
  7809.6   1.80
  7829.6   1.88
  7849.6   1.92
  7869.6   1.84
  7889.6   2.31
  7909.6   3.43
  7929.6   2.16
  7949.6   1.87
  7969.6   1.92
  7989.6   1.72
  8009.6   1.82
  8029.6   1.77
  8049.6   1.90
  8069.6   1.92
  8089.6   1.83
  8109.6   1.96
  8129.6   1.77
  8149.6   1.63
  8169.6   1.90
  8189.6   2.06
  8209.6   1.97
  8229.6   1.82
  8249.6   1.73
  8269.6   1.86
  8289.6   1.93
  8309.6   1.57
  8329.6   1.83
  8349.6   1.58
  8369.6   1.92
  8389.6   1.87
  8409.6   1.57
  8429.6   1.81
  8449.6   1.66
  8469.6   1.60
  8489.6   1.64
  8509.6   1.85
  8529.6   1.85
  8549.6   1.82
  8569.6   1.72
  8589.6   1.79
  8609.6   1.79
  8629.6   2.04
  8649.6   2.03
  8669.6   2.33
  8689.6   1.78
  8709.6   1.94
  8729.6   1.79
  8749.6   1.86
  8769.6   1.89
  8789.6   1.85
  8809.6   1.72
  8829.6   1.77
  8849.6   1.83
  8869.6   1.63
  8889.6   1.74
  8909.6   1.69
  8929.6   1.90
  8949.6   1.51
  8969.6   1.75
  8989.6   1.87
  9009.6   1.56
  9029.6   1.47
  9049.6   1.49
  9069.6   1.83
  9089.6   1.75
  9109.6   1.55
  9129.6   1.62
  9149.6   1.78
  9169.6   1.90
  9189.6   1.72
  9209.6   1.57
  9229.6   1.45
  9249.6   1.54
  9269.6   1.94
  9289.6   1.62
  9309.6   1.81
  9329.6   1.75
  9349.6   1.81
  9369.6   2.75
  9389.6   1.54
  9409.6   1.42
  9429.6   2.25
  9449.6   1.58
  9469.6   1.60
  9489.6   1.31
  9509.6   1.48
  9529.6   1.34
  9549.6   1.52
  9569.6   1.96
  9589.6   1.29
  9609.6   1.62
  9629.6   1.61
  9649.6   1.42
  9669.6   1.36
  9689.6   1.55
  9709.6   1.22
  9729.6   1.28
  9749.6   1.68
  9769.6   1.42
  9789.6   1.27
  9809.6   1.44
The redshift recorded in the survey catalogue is 0.176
